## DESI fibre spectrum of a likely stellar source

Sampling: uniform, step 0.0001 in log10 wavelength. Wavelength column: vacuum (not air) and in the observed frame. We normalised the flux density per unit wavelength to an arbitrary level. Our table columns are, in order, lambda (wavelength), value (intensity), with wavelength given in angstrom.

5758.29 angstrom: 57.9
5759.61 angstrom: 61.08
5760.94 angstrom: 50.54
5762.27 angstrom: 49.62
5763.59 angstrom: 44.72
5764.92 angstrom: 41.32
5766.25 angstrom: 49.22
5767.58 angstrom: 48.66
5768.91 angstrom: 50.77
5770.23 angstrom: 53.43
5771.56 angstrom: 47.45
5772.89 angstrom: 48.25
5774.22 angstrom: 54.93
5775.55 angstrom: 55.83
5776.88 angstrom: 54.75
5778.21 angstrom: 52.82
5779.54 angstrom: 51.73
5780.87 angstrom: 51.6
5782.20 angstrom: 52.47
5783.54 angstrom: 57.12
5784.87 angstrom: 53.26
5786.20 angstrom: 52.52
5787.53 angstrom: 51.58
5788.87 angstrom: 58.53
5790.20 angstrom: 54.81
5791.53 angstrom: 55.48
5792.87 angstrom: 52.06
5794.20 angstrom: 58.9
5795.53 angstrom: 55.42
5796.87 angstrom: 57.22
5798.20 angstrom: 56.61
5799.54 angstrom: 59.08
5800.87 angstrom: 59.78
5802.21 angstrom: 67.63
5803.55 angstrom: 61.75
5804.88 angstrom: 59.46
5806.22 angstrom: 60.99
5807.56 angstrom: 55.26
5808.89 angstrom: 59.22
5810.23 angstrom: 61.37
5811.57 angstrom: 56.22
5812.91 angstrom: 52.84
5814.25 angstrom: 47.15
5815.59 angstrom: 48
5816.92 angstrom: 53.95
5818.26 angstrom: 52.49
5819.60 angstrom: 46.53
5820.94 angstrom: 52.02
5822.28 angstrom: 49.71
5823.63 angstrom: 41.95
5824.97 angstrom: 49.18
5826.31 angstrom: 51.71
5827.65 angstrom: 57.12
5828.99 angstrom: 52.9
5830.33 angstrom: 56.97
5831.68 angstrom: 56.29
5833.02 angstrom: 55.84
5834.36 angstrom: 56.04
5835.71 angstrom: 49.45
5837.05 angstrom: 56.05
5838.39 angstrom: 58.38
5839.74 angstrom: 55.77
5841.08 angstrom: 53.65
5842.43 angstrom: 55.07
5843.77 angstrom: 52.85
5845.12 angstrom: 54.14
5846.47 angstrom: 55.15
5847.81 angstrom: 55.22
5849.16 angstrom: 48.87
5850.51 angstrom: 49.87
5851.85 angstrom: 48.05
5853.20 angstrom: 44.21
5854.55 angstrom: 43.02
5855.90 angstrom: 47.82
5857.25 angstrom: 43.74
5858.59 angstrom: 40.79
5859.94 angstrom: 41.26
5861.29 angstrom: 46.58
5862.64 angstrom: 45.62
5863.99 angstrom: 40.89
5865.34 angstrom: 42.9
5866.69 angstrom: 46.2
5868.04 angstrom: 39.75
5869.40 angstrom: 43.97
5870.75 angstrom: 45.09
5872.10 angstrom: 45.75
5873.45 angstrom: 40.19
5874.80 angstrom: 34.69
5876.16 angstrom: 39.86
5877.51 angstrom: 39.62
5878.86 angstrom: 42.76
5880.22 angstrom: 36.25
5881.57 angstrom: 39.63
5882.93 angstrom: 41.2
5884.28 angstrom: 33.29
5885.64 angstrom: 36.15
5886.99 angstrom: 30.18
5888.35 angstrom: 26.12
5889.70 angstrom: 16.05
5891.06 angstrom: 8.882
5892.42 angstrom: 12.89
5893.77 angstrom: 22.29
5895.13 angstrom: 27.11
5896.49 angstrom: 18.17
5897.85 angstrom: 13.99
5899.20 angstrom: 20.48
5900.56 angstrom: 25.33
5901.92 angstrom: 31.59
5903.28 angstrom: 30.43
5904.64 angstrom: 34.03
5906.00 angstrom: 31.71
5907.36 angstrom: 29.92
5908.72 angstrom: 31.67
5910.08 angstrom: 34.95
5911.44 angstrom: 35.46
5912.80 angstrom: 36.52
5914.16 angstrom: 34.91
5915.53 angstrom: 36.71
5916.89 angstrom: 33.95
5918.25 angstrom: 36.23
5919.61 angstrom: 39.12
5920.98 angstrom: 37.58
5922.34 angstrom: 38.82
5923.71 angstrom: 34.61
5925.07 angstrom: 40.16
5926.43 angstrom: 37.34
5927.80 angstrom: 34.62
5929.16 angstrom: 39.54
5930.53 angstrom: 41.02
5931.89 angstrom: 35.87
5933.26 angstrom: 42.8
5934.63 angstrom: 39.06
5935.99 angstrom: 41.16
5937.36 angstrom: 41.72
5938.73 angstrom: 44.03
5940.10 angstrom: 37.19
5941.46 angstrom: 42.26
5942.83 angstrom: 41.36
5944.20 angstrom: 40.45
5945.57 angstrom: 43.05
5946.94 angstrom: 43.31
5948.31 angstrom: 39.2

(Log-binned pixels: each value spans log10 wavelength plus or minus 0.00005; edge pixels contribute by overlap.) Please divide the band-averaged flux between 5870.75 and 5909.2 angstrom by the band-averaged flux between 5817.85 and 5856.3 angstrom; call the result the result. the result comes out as 0.58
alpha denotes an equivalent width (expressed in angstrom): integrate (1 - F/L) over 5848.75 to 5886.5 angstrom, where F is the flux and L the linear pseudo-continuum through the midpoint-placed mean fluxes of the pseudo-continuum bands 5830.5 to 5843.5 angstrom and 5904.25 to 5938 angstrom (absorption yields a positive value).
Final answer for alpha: 4.8 angstrom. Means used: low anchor 55.2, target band 42.3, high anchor 36.8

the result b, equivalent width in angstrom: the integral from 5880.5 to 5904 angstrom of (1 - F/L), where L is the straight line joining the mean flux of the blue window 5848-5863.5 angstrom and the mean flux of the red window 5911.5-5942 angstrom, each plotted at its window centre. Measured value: 9.1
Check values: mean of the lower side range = 45.7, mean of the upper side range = 38.3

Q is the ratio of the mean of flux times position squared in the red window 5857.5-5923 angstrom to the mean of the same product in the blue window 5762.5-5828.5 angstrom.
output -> 0.7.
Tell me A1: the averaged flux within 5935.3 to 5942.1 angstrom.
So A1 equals 41.3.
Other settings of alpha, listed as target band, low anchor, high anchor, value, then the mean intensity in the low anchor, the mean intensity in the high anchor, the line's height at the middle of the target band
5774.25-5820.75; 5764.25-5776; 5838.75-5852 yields -3.9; 49.9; 53.2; 51.1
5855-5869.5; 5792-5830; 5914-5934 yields 1.1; 54.9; 37.6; 47.1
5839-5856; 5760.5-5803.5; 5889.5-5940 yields -3.2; 53.5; 32.4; 43.1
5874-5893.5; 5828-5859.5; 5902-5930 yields 5.4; 51.7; 35.4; 42.7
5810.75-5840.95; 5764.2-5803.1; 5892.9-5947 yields -3.0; 53.9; 34.9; 48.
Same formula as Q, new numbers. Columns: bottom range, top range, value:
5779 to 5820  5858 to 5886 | 0.76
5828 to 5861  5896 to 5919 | 0.61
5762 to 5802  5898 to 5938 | 0.69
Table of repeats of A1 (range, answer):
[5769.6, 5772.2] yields 50.4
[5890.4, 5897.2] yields 17.9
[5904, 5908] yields 31.9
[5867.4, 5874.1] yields 43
